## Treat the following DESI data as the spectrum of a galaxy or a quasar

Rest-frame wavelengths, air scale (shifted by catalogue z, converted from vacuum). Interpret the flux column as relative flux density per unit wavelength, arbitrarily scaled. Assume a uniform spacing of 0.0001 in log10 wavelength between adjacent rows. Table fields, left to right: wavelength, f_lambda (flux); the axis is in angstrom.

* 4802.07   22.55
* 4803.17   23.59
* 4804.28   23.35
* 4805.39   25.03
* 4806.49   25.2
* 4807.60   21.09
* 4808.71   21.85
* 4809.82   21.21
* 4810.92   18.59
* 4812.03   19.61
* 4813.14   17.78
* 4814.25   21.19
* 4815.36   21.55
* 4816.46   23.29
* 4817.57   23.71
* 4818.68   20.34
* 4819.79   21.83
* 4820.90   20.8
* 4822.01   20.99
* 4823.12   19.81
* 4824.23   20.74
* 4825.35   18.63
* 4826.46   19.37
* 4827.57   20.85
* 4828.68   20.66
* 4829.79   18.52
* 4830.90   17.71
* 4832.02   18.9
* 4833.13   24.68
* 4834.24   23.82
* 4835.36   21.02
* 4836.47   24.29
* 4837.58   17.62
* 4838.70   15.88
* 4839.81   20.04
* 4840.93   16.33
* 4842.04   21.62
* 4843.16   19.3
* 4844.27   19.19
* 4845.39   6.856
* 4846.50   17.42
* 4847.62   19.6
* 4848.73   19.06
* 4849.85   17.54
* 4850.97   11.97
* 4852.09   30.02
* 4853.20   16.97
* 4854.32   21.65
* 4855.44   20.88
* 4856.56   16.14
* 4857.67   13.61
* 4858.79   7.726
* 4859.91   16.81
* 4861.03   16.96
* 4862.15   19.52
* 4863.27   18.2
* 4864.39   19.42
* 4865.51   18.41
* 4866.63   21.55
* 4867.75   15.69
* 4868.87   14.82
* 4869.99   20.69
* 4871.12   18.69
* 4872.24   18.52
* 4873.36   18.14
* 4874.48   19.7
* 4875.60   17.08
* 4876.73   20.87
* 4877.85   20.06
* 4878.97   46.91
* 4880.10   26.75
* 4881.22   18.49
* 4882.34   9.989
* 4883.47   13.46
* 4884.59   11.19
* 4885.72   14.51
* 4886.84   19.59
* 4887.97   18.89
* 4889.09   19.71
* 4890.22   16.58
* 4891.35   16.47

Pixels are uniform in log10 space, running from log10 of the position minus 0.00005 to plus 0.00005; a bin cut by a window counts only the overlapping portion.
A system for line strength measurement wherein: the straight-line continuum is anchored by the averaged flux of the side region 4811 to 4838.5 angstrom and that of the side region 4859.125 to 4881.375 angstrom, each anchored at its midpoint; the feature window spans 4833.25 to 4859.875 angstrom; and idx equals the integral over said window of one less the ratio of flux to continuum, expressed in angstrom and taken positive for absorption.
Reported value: 2.85 angstrom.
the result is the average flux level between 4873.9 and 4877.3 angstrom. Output 19.2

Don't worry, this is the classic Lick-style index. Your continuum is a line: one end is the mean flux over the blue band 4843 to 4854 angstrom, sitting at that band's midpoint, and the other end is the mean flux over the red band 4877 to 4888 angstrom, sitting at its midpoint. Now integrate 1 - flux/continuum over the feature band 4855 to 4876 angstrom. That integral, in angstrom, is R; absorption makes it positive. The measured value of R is 1.6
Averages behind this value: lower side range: 17.8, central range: 17.5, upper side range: 20.1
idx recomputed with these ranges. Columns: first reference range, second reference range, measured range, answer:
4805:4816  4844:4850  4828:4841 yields -1.4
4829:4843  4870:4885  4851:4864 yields 1.5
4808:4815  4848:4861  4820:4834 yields -0.8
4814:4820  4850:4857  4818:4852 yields 2.4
